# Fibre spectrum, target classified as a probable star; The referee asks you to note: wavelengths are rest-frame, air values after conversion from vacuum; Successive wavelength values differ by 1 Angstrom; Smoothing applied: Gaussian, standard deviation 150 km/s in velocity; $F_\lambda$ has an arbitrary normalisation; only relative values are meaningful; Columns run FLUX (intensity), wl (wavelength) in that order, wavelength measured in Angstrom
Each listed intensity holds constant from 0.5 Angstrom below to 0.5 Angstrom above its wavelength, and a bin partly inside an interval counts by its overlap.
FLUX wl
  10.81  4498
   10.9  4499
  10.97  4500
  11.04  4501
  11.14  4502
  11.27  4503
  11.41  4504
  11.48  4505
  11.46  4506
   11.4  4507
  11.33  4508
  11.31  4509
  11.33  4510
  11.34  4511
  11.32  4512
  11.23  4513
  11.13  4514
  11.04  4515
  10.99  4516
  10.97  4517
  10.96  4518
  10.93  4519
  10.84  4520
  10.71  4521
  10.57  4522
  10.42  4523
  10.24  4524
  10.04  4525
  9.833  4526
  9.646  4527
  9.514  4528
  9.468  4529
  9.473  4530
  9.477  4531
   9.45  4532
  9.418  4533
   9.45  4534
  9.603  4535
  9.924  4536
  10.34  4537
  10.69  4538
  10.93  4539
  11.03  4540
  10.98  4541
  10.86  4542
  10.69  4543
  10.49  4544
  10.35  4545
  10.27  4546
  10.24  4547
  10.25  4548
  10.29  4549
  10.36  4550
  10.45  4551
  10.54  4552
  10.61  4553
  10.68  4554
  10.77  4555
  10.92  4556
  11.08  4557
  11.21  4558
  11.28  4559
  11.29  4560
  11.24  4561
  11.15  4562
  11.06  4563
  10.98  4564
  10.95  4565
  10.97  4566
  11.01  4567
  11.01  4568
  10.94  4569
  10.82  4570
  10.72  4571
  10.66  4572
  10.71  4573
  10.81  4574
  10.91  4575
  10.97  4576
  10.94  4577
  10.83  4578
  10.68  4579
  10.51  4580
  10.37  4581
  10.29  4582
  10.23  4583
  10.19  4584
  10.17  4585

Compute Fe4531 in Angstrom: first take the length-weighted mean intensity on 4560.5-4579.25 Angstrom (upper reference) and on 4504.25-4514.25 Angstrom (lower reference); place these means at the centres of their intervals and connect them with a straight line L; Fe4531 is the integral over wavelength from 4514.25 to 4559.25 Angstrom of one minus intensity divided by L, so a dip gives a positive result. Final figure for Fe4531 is 3.0 Angstrom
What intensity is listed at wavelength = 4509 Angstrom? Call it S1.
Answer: 11.31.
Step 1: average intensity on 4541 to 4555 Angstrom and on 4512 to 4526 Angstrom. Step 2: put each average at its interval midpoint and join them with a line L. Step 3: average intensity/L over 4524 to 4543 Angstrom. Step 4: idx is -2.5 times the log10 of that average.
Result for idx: 0.06 mag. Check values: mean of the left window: 10.8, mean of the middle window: 10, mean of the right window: 10.5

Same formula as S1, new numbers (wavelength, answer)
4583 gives 10.23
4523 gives 10.42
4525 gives 10.04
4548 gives 10.25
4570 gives 10.82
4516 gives 10.99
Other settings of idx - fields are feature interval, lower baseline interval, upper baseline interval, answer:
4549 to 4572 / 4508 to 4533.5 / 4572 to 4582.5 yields -0.026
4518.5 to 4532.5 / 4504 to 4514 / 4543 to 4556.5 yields 0.099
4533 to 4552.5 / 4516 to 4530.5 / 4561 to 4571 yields 0.023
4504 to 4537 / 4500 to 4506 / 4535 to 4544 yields 0.044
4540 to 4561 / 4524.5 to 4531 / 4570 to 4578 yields -0.050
